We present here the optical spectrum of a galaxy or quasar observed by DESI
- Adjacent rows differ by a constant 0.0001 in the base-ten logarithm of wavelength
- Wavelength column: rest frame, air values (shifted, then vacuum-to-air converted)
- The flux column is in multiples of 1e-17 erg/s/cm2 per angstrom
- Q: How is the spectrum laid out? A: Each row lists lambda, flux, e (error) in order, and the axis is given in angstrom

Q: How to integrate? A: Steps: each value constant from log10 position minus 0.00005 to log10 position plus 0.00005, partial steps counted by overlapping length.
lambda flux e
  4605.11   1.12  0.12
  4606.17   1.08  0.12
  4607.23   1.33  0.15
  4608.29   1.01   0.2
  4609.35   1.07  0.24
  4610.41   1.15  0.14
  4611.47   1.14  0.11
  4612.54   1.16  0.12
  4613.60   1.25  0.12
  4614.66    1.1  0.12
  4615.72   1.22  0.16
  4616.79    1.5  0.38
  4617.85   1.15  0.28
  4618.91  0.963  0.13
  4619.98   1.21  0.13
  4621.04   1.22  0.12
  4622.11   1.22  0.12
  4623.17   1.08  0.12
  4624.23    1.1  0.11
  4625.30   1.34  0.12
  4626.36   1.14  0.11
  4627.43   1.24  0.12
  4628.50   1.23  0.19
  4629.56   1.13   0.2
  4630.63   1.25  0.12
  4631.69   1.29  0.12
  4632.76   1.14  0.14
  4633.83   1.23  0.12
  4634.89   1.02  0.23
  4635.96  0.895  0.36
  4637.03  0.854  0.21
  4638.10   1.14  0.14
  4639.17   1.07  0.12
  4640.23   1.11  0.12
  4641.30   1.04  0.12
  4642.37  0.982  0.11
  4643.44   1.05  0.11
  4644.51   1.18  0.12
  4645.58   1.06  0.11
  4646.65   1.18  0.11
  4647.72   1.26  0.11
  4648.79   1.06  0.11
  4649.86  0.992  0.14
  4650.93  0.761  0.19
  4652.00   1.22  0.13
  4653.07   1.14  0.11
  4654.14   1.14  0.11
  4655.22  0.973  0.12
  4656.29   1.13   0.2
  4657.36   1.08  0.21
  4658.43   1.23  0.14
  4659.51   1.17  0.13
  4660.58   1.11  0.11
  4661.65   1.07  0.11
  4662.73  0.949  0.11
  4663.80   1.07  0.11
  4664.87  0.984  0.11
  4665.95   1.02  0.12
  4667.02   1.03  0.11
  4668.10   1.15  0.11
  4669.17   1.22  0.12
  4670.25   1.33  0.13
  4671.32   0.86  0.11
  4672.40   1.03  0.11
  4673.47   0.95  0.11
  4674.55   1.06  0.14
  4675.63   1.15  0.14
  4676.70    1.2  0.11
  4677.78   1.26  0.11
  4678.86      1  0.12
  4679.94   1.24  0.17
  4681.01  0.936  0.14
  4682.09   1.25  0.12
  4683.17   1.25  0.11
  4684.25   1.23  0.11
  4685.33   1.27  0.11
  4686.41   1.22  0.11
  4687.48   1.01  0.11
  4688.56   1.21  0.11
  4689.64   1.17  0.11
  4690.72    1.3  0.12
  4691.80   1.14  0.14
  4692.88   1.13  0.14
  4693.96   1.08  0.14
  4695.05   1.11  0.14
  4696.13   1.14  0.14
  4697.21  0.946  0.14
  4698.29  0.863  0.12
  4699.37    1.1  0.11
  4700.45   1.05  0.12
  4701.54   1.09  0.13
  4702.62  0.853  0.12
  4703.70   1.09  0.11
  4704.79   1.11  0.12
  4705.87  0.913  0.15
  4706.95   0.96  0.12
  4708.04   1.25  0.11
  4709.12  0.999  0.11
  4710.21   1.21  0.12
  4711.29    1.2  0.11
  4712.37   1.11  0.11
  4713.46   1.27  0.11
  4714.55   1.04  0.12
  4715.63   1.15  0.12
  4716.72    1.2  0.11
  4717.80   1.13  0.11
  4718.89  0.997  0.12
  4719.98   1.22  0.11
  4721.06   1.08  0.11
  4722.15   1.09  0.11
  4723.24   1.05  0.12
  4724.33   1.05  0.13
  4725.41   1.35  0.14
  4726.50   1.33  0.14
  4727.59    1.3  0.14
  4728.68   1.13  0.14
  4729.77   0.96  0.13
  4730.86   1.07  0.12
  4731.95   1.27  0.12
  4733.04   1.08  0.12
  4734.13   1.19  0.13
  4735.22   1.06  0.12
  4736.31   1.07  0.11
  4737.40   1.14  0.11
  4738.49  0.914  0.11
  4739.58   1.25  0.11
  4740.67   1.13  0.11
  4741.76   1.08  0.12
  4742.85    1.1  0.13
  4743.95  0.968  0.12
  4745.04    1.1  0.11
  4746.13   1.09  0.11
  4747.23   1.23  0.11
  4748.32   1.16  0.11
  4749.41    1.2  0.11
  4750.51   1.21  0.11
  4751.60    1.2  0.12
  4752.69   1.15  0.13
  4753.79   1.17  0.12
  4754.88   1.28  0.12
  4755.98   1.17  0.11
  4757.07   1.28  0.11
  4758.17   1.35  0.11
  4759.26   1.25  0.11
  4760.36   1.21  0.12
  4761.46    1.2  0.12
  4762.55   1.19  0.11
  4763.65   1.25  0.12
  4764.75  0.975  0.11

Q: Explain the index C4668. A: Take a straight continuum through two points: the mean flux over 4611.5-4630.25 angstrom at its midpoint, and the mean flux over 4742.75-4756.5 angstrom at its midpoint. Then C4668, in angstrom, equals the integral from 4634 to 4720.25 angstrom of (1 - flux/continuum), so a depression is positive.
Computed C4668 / 5.9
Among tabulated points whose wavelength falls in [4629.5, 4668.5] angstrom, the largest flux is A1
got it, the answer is 1.29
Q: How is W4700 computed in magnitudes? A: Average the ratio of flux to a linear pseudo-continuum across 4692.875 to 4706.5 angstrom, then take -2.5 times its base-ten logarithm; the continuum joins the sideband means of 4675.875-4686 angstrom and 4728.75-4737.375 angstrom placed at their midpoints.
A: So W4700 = 0.12 mag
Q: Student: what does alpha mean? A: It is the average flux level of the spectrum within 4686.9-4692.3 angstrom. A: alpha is 1.17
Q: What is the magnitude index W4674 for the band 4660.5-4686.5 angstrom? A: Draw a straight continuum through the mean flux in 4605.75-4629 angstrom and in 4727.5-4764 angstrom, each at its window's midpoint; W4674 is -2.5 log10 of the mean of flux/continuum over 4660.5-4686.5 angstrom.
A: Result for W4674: 0.05 mag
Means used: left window 1.18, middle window 1.11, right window 1.16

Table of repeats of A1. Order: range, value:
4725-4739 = 1.35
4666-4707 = 1.33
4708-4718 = 1.27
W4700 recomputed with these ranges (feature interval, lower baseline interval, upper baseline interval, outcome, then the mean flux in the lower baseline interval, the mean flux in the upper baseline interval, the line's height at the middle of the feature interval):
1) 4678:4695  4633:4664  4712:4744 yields -0.059 mag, 1.08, 1.13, 1.1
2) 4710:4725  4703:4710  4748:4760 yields -0.035 mag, 1.06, 1.22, 1.09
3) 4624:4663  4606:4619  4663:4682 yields 0.022 mag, 1.17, 1.09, 1.13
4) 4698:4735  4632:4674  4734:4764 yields 0.021 mag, 1.08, 1.16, 1.13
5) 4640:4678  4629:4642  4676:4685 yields 0.048 mag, 1.1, 1.17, 1.14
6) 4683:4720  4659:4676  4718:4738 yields -0.005 mag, 1.07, 1.13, 1.11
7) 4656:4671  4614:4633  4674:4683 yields 0.048 mag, 1.2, 1.14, 1.16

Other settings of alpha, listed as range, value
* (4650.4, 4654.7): 1.06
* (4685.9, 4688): 1.12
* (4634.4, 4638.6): 0.974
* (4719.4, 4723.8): 1.11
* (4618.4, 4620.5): 1.08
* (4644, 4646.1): 1.12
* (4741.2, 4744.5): 1.05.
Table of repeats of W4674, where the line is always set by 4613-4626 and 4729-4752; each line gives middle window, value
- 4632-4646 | 0.117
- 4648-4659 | 0.093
